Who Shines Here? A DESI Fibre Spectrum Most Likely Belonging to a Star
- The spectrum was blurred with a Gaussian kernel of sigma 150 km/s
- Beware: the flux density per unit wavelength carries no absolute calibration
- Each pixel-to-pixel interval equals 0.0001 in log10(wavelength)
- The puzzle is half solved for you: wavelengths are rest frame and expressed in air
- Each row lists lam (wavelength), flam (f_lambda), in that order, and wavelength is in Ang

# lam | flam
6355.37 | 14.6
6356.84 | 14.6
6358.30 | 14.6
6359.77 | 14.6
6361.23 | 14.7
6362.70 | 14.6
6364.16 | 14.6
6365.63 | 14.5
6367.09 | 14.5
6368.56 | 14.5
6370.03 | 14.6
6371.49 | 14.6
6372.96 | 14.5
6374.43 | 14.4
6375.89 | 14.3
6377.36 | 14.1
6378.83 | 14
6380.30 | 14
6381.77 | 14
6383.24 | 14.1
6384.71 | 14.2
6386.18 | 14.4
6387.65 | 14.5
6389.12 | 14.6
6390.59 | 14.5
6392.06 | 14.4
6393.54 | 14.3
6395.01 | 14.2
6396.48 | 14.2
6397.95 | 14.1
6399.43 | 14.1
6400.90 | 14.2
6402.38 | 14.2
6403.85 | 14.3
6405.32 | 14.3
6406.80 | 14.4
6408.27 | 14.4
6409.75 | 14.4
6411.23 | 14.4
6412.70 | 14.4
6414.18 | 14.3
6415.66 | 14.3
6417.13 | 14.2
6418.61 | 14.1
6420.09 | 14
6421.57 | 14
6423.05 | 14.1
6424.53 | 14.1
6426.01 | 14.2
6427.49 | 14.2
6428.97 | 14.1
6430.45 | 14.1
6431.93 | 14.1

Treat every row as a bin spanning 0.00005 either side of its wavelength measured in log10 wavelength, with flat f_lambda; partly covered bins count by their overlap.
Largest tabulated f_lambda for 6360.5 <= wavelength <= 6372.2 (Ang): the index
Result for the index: 14.7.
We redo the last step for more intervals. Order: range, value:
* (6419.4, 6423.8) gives 14.1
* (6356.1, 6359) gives 14.6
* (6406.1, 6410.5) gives 14.4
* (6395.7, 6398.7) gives 14.2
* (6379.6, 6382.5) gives 14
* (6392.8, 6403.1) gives 14.3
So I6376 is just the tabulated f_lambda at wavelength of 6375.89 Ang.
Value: 14.3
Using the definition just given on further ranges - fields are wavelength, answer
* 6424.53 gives 14.1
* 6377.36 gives 14.1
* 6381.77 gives 14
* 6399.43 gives 14.1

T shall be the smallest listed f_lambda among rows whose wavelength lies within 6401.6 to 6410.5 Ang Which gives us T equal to 14.2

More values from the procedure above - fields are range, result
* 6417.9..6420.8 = 14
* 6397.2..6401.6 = 14.1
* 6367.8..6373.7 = 14.5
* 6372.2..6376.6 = 14.3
